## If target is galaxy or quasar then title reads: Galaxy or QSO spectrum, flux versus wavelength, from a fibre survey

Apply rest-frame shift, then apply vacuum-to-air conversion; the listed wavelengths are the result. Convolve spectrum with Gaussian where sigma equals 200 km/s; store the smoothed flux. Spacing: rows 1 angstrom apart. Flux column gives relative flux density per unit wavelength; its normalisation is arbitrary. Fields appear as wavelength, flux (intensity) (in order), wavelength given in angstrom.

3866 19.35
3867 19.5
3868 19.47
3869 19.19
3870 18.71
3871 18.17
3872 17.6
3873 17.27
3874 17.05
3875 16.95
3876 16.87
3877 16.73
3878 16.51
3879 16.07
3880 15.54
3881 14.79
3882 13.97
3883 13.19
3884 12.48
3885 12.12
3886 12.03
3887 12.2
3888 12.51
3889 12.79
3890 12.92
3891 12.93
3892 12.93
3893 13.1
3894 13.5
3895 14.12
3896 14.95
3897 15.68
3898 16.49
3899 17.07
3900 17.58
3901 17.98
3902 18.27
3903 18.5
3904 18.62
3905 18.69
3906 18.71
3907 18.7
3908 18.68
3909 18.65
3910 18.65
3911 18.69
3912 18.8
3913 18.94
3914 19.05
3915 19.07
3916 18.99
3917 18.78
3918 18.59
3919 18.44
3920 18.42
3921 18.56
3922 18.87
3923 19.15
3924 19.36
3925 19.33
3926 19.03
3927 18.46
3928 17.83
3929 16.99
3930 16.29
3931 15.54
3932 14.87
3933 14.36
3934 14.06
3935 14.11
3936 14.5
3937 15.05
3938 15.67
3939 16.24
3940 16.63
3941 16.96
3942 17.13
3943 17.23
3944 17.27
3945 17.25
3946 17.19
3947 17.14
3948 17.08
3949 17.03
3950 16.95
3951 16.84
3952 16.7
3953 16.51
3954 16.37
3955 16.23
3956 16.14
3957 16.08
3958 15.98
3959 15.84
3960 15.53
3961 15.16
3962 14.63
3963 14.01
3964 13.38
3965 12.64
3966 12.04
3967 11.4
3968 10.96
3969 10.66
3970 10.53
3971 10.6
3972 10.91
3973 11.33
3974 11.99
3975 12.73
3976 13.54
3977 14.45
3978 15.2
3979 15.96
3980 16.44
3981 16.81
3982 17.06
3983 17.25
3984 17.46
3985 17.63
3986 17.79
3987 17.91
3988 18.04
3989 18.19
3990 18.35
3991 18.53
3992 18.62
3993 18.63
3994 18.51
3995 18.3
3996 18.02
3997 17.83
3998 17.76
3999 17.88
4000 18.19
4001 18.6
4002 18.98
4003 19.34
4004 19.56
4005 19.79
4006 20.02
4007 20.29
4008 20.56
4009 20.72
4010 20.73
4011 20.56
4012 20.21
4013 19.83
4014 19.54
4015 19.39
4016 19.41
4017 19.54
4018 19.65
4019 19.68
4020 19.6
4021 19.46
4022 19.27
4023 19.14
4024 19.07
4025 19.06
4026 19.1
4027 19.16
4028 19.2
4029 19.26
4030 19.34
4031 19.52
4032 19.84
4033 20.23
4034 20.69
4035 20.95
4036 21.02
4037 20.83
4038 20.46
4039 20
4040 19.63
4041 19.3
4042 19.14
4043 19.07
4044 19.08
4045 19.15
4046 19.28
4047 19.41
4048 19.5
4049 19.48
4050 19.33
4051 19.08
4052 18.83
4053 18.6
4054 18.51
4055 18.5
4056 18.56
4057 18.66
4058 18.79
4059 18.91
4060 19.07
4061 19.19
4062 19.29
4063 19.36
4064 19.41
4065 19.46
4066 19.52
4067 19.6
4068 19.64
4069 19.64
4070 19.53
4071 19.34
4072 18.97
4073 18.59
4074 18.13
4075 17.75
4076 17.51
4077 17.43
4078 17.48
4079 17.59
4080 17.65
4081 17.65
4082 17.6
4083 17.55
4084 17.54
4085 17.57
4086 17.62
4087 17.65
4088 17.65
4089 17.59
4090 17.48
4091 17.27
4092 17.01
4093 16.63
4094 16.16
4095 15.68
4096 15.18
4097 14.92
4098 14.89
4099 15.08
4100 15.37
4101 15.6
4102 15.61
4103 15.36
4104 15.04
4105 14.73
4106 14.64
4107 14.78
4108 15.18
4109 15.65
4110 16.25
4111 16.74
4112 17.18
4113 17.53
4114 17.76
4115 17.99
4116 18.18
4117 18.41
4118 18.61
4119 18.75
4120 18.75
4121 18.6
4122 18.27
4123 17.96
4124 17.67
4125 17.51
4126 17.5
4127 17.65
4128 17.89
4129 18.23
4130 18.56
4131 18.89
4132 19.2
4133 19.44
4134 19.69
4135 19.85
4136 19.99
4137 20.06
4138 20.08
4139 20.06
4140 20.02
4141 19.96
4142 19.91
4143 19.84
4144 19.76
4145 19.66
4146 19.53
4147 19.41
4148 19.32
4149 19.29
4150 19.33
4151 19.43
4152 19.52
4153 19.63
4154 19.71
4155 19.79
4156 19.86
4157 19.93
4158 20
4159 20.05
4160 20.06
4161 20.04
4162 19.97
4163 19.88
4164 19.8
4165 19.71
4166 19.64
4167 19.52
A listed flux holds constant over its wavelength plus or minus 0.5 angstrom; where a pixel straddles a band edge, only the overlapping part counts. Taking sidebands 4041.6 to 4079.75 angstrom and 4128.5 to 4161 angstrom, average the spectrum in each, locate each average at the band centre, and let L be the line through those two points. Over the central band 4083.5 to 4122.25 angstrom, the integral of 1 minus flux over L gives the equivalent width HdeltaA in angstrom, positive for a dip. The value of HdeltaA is 5.2 angstrom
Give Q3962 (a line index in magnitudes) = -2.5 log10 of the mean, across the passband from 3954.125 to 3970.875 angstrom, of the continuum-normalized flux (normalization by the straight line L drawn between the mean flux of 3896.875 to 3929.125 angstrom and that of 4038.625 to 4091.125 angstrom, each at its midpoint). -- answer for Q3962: 0.319 mag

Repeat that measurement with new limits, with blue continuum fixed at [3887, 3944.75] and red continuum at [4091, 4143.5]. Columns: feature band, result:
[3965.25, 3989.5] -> 0.182 mag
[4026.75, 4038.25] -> -0.164 mag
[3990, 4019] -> -0.125 mag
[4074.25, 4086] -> -0.012 mag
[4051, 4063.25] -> -0.093 mag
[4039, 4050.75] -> -0.122 mag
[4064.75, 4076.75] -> -0.094 mag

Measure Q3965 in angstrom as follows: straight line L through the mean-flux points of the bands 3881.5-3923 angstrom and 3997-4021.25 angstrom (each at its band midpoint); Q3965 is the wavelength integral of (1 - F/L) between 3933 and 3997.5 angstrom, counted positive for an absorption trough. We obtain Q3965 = 9.2 angstrom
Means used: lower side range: 16.5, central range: 15.7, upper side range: 19.5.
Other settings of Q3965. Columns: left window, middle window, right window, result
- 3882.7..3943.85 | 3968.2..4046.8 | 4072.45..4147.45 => -5.00 angstrom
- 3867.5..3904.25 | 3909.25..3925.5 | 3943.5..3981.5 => -3.90 angstrom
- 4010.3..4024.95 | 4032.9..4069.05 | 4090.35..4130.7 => -1.63 angstrom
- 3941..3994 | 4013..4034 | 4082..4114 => -4.75 angstrom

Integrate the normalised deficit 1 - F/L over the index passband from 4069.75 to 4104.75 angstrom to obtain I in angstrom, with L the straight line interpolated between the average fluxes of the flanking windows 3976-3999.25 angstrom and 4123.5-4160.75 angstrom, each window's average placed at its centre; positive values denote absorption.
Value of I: 3.1 angstrom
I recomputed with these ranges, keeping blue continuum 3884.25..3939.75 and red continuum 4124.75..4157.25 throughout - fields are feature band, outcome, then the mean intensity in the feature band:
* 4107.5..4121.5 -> 1.1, 17.5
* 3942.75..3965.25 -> 1.4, 16.1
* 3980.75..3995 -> -0.3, 17.9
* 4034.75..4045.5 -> -1.0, 19.9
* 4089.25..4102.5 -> 2.0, 15.9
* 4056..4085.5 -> -0.1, 18.6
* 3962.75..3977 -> 4.4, 12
